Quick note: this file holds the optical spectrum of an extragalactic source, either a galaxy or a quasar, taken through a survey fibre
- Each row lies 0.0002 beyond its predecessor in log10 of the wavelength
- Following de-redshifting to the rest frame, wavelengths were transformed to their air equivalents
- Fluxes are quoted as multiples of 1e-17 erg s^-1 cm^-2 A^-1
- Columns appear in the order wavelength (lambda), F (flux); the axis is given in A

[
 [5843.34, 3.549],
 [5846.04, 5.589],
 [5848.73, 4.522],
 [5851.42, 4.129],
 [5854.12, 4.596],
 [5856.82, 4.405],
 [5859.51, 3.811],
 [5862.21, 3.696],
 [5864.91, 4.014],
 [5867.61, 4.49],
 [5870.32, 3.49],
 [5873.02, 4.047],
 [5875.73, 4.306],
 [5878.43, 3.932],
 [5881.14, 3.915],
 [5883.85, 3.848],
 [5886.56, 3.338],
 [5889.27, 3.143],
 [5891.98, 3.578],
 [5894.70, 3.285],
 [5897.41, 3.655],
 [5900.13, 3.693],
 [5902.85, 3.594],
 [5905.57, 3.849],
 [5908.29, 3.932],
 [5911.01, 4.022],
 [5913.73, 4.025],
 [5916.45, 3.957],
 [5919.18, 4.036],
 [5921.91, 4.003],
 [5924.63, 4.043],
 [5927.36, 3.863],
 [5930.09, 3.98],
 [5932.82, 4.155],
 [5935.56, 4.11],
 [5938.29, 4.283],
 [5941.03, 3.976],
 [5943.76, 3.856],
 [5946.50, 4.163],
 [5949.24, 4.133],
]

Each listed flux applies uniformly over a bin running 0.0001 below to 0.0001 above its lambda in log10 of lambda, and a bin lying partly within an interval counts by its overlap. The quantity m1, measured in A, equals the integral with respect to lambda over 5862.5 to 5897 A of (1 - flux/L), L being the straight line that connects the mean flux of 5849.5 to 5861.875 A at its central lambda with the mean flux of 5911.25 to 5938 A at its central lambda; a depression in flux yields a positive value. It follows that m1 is 3.1 A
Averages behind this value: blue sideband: 4.21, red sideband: 4.03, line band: 3.78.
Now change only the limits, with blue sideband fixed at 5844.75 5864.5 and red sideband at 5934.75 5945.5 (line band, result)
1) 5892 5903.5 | 1.79 A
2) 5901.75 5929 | 1.40 A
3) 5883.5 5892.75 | 1.78 A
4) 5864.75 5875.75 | 0.68 A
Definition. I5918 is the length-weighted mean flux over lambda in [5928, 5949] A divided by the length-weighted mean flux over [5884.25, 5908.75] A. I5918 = 1.1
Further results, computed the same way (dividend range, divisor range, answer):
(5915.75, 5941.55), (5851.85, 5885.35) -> 1.00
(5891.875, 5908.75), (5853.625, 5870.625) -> 0.89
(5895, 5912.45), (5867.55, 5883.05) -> 0.94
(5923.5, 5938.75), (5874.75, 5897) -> 1.11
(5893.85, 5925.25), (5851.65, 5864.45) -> 0.93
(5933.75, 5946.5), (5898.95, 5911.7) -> 1.07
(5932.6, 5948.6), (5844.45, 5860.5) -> 0.91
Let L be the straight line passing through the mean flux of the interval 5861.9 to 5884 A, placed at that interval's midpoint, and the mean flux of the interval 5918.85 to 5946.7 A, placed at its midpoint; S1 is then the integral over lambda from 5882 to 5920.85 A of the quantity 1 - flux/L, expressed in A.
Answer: 2.9 A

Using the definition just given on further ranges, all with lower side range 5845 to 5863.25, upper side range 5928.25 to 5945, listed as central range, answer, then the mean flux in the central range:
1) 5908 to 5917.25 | 0.4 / 4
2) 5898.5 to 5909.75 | 1.1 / 3.76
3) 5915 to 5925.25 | 0.3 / 4.01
